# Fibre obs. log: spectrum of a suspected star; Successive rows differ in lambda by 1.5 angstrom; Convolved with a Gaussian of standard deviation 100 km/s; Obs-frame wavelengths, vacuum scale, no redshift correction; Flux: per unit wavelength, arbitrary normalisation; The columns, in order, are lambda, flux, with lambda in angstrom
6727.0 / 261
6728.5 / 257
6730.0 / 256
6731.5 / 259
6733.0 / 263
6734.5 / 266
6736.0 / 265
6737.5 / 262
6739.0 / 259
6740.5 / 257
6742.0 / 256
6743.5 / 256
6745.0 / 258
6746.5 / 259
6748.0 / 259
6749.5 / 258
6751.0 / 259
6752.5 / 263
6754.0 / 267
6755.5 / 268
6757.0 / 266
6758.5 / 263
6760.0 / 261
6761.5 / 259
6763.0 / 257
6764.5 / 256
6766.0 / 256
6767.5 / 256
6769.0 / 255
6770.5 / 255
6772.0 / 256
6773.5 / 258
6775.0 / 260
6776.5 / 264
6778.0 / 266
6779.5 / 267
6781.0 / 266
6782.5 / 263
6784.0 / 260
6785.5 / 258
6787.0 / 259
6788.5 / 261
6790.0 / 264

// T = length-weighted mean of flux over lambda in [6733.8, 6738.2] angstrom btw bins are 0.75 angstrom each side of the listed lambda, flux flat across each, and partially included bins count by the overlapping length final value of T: 264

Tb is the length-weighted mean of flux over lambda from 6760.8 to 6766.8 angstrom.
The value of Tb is 257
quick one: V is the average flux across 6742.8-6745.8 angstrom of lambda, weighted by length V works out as 257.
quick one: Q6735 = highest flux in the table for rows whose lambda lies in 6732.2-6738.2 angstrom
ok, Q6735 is 266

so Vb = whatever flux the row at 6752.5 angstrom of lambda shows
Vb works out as 263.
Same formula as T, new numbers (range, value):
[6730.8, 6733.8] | 261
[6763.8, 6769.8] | 256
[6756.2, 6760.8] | 263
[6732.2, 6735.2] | 264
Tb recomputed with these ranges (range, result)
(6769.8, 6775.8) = 257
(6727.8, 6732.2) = 257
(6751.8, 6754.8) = 265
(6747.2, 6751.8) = 259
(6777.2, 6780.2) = 266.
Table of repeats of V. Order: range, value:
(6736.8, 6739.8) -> 260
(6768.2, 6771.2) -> 255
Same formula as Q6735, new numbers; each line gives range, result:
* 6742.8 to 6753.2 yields 263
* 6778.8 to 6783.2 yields 267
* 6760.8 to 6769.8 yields 259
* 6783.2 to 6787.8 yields 260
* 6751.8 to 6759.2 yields 268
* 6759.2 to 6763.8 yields 261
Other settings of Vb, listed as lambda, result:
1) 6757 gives 266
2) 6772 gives 256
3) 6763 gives 257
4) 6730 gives 256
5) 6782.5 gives 263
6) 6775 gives 260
